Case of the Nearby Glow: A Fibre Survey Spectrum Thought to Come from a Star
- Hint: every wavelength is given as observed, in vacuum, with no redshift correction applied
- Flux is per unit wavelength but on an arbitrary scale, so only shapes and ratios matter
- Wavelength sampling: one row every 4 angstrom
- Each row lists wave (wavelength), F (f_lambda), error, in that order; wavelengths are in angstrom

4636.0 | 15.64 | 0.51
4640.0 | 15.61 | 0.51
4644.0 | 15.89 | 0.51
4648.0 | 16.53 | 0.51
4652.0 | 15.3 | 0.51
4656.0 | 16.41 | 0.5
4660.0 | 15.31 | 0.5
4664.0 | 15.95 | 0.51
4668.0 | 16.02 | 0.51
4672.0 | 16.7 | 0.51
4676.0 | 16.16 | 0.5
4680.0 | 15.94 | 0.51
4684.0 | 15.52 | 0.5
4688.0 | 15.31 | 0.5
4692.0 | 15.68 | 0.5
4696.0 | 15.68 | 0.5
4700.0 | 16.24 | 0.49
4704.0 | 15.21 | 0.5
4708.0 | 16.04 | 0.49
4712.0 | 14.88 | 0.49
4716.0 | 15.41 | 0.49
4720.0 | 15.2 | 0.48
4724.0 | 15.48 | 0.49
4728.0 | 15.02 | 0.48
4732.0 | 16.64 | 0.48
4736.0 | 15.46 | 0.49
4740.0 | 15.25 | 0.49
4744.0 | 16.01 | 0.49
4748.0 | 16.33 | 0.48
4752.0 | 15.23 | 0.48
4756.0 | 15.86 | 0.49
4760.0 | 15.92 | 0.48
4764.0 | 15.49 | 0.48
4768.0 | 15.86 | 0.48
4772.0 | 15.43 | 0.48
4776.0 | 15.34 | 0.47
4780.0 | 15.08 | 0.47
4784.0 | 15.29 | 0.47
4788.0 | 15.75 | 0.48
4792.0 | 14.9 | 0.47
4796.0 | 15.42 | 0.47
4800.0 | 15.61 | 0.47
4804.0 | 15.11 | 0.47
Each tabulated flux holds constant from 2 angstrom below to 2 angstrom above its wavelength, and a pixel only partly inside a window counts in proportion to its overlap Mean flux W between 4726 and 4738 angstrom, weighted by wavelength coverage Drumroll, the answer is 15.7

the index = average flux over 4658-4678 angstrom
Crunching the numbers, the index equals 16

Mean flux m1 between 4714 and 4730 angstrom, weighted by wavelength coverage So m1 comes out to 15.3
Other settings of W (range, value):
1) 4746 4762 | 15.8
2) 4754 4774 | 15.7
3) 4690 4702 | 15.9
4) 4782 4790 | 15.5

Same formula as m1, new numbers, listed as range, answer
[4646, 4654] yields 15.9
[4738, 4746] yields 15.6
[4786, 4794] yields 15.3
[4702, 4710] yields 15.6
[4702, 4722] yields 15.3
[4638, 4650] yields 16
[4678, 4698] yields 15.6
